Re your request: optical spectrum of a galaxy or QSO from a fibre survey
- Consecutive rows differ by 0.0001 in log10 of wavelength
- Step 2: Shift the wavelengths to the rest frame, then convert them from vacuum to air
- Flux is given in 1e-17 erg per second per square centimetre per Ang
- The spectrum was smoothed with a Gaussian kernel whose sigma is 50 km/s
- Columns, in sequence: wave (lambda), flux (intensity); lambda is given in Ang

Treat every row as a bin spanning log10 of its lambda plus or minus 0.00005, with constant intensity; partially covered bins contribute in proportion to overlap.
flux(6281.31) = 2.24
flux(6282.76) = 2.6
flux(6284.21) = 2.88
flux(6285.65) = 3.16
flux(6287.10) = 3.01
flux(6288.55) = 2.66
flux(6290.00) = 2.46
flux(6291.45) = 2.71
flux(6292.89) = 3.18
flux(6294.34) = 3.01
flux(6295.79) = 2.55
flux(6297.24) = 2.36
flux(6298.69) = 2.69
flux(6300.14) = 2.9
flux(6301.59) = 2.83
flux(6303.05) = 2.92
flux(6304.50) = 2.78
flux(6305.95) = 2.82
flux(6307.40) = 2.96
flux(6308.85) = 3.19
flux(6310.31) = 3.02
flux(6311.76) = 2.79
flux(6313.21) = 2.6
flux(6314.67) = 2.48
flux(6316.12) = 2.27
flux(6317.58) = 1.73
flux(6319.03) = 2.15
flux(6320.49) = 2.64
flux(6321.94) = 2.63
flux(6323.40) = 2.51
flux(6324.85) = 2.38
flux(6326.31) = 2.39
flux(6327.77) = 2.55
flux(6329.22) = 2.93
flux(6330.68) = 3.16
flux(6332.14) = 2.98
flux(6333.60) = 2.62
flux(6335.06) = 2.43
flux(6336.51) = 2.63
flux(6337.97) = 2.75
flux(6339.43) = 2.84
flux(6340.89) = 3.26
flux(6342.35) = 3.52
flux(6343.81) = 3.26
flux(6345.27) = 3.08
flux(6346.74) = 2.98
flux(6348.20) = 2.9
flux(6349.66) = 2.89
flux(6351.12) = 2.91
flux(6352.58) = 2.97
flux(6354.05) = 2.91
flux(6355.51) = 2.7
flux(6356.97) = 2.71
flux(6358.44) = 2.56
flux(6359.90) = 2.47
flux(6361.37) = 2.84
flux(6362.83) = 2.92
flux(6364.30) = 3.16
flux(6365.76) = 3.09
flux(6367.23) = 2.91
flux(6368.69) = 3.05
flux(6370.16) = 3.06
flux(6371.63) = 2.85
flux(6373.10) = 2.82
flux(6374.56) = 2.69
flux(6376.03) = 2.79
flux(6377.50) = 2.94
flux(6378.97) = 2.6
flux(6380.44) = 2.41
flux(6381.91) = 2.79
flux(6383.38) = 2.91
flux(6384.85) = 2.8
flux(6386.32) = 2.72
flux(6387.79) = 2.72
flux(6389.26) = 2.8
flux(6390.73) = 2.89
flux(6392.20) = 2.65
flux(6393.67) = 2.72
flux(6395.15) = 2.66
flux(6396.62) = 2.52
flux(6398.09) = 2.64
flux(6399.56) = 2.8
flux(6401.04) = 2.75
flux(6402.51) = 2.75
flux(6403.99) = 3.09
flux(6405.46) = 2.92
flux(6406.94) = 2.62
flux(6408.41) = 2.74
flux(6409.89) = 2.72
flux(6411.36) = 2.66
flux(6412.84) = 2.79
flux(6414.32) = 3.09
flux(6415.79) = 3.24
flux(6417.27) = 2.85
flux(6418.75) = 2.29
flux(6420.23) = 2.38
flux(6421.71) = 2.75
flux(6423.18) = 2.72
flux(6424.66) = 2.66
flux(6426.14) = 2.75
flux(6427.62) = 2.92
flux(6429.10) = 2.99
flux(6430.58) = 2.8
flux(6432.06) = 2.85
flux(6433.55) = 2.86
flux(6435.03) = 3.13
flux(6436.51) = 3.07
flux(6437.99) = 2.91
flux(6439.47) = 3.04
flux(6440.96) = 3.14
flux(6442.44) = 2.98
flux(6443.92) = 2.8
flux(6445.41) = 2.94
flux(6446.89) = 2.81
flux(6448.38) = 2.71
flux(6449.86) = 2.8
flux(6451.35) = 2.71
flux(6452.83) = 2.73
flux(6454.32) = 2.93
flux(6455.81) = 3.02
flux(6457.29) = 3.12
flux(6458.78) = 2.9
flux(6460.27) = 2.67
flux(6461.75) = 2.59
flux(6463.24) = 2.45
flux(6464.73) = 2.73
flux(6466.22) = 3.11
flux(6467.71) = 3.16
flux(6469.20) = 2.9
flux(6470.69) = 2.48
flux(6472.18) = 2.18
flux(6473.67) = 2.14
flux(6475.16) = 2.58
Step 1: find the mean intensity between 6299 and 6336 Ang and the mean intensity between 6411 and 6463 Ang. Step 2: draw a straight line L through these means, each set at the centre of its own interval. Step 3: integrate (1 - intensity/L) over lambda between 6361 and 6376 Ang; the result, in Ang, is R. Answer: -1.1 Ang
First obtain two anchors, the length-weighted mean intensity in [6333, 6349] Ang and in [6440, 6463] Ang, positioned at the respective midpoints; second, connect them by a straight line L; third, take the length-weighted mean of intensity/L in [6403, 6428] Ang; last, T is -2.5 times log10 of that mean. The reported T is 0.04 mag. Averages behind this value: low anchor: 2.94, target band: 2.77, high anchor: 2.85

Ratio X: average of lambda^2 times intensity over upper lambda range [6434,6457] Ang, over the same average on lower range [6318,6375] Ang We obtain 1.1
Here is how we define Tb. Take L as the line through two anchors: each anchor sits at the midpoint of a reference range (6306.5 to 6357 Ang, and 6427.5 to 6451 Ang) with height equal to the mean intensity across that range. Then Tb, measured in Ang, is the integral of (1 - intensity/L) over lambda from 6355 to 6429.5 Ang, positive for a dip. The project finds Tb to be 1.8 Ang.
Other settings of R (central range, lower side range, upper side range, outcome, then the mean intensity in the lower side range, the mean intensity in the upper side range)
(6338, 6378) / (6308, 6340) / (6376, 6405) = -3.6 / 2.62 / 2.75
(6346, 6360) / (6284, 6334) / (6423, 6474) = -0.3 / 2.71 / 2.83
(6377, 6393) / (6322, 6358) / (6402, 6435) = 0.4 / 2.84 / 2.8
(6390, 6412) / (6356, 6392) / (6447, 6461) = 0.6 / 2.81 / 2.84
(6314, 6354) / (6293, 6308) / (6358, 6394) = 0.9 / 2.8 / 2.81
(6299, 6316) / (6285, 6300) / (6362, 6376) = 0.0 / 2.78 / 2.94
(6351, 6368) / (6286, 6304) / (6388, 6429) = -0.5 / 2.78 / 2.76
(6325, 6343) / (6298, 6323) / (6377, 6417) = -0.8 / 2.67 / 2.78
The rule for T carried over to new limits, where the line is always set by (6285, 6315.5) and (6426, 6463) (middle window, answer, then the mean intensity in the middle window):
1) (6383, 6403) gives 0.05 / 2.74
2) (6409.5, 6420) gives 0.03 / 2.79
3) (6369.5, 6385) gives 0.02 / 2.78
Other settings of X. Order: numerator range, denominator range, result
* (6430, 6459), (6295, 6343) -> 1.12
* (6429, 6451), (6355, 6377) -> 1.05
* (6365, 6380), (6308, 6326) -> 1.15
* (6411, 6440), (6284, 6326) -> 1.09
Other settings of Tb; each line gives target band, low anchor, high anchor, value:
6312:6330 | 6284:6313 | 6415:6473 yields 2.5 Ang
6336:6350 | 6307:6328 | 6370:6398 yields -2.1 Ang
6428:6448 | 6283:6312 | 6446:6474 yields -1.3 Ang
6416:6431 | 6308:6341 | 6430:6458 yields 0.7 Ang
